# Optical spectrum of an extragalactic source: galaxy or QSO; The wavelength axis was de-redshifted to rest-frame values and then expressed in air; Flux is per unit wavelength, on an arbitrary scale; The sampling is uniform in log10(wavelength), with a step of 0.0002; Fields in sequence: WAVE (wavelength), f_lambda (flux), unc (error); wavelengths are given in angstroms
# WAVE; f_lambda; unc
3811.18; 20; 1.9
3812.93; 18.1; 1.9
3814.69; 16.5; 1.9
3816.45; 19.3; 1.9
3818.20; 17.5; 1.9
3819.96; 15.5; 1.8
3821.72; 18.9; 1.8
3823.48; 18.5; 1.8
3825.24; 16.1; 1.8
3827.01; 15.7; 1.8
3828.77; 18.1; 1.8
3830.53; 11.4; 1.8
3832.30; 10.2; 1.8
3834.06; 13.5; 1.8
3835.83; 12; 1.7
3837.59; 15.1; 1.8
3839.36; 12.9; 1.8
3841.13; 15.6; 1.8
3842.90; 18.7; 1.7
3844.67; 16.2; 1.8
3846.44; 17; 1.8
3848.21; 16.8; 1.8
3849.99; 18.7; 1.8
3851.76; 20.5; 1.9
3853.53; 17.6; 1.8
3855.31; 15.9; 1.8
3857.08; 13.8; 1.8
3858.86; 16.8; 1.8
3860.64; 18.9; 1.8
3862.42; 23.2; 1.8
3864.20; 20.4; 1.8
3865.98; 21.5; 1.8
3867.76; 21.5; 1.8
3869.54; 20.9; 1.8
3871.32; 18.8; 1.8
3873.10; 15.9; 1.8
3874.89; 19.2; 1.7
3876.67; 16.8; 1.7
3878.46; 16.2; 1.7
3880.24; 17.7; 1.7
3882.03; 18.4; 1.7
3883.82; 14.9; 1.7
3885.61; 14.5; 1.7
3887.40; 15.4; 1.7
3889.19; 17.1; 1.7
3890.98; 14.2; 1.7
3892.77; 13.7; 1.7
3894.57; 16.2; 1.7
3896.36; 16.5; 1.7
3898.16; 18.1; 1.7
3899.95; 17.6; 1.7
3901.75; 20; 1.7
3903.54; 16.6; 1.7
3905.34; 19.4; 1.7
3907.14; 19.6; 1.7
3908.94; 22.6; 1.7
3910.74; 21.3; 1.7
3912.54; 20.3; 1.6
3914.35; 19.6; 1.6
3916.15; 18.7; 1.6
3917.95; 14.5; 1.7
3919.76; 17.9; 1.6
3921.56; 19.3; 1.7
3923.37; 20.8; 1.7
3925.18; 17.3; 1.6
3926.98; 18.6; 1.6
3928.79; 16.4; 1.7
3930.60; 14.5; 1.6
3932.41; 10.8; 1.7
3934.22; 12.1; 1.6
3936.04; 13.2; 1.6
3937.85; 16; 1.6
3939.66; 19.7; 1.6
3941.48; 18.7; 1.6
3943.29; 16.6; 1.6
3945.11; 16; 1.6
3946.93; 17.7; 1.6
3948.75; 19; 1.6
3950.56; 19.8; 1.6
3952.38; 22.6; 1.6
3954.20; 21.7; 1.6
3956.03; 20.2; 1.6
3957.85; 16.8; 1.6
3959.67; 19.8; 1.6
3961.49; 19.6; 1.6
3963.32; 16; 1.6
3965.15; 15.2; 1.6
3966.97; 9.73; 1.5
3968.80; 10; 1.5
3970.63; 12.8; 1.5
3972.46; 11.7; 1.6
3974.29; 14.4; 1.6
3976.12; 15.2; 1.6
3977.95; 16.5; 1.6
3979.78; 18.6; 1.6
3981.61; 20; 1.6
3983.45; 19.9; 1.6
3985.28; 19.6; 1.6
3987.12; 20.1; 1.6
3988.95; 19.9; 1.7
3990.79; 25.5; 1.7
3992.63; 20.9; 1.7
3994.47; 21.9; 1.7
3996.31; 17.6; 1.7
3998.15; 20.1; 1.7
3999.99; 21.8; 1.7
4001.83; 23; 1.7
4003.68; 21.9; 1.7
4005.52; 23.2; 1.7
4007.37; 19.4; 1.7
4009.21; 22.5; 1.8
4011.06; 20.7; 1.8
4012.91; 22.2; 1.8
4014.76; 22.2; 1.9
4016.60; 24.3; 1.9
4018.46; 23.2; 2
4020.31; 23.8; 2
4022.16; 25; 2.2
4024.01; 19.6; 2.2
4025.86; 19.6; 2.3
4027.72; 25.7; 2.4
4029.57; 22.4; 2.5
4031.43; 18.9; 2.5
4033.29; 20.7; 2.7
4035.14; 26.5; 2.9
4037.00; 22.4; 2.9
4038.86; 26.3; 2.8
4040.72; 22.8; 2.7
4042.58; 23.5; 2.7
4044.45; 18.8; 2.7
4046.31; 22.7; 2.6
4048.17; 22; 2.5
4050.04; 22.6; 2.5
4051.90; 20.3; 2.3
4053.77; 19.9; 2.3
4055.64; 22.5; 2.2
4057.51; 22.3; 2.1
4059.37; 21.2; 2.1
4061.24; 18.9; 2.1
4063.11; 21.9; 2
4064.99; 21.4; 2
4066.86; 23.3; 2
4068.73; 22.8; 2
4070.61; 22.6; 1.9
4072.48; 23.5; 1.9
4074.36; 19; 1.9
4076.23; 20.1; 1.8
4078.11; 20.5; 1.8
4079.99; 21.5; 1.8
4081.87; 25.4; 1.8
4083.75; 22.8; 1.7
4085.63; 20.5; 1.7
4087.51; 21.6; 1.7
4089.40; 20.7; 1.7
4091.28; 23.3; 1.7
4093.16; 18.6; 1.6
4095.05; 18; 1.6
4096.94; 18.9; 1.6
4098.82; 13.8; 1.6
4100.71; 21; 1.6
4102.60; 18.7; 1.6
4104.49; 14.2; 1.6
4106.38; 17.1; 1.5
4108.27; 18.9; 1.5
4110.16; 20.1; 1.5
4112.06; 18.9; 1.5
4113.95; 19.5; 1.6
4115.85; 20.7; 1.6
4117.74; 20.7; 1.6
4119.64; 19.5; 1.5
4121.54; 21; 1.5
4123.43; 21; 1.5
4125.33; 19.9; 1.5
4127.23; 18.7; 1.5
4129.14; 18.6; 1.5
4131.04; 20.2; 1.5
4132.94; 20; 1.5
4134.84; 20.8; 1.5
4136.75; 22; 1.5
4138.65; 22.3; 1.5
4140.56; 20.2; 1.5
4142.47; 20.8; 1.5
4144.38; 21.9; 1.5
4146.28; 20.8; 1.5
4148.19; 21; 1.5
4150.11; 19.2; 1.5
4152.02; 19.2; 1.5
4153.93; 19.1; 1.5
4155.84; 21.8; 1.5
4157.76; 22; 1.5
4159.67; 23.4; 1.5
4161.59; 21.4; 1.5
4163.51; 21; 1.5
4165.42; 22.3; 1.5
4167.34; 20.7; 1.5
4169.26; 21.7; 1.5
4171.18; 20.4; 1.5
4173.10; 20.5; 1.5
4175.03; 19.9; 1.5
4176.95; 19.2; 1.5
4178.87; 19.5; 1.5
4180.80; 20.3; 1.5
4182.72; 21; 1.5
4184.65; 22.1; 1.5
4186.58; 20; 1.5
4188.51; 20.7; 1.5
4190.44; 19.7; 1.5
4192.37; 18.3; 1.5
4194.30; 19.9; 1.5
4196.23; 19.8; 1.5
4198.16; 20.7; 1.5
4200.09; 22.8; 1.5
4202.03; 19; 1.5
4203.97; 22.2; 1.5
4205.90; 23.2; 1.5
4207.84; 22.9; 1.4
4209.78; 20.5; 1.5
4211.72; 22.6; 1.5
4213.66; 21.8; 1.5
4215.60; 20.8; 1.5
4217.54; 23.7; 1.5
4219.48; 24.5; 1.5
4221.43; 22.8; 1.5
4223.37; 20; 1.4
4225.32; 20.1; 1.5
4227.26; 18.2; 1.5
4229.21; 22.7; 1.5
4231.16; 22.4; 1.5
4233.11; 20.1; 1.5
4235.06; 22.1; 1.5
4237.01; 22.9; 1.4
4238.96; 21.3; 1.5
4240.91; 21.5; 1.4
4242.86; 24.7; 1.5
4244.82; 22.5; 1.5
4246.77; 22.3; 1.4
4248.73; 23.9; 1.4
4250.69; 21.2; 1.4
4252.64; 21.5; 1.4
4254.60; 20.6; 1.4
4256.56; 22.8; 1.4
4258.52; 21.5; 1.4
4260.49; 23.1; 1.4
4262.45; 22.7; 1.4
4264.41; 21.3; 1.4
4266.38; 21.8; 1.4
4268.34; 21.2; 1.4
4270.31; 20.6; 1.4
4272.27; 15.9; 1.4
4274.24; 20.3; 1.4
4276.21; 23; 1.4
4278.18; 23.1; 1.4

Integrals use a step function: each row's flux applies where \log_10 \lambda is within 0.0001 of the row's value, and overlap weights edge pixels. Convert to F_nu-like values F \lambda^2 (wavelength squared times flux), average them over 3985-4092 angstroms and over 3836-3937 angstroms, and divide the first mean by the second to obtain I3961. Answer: 1.4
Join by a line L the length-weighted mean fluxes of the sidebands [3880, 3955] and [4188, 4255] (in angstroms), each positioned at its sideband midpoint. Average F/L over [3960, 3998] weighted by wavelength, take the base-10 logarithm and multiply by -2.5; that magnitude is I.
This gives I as 0.06 mag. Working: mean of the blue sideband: 17.5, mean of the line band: 17.4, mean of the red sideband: 21.6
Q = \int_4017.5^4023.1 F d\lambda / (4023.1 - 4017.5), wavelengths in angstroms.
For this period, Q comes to 24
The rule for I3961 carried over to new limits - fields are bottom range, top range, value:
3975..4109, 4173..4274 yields 1.10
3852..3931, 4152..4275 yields 1.39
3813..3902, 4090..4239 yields 1.42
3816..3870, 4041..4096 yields 1.41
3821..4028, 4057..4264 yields 1.30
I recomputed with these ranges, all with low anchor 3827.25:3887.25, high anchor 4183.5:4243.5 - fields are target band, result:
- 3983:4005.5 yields -0.136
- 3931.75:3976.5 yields 0.119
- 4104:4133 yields 0.046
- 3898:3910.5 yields -0.106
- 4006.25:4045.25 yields -0.177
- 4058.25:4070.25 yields -0.112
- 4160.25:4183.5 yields 0.009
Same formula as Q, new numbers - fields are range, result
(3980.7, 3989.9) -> 19.9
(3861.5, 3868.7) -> 21.6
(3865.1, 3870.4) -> 21.3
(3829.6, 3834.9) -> 11.8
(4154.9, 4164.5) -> 21.9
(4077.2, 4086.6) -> 22.1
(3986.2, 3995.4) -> 21.7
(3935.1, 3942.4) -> 16.9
